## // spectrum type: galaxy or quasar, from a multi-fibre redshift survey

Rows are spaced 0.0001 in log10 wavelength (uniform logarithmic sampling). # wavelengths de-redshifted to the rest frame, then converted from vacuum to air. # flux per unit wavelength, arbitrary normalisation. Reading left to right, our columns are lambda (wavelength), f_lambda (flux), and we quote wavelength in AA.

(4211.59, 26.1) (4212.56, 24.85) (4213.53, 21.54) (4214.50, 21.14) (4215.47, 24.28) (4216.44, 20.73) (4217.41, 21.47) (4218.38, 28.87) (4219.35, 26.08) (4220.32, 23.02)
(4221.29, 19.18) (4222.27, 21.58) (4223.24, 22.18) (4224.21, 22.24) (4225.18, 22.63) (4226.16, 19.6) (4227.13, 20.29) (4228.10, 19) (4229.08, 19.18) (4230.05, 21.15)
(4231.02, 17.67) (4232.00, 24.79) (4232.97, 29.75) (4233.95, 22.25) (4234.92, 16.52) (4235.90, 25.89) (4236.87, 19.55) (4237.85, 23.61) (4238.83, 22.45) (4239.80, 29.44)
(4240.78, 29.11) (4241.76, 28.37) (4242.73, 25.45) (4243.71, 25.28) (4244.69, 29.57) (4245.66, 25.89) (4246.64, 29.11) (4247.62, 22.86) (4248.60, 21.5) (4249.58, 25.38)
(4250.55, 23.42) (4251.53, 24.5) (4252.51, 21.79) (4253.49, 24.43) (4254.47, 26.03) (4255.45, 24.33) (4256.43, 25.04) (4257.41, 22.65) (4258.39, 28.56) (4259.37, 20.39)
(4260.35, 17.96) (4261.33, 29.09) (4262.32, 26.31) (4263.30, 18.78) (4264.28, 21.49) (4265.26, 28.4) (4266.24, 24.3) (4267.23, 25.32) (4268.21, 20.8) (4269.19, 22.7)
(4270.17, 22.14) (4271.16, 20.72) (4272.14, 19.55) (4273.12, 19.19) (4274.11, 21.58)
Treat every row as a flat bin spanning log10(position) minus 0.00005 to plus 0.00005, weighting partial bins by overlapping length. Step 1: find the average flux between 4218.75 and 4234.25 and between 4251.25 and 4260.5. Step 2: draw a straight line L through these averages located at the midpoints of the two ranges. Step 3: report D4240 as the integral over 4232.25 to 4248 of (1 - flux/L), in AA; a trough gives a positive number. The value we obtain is -1.7 AA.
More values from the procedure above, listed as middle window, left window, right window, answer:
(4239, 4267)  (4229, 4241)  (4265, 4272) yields -2.17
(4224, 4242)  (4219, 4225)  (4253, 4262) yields 0.16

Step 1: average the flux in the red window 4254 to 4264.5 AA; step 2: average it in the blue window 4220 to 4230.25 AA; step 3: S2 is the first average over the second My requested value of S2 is 1.1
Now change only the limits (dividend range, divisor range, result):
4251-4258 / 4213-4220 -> 1.03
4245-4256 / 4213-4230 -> 1.12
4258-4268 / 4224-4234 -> 1.11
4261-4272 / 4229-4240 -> 1.03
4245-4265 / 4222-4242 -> 1.06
